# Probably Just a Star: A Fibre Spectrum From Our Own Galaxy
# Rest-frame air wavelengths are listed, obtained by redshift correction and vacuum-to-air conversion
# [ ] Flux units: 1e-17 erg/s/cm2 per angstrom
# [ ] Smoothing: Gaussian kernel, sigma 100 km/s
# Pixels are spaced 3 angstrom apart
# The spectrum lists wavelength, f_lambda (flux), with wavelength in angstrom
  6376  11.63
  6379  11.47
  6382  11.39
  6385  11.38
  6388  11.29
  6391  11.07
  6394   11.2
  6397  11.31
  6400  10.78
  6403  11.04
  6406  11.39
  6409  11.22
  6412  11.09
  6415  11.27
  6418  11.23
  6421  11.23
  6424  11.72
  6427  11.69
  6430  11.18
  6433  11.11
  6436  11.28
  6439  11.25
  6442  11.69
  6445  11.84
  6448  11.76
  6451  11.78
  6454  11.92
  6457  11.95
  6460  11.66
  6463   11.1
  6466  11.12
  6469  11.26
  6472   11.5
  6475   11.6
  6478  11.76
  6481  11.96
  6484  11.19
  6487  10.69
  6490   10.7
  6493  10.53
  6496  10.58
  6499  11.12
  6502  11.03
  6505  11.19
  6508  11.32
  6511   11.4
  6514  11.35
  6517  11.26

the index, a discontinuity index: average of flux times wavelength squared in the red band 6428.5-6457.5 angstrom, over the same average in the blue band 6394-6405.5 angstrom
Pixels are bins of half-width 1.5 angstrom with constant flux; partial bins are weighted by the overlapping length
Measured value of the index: 1.06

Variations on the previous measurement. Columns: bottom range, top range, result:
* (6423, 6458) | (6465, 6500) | 0.98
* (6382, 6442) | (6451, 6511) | 1.02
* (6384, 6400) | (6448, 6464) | 1.07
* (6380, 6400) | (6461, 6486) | 1.04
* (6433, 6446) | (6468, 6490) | 1.01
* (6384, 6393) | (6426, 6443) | 1.02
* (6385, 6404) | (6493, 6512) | 1.03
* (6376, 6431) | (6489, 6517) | 1.01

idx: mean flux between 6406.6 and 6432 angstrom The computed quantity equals 11.3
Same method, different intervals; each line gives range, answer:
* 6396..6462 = 11.4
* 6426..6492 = 11.4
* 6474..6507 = 11.1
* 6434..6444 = 11.4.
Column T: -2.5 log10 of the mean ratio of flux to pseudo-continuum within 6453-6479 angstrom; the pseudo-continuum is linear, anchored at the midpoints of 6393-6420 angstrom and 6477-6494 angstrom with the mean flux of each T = -0.04 mag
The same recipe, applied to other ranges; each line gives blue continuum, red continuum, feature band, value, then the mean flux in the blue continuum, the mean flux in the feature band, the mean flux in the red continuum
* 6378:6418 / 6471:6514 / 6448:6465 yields -0.04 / 11.2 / 11.7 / 11.2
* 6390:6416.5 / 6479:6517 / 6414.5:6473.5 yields -0.03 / 11.2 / 11.5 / 11.1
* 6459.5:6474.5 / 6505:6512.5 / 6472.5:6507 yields 0.02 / 11.3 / 11.1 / 11.3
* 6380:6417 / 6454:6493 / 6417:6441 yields -0.01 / 11.2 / 11.3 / 11.4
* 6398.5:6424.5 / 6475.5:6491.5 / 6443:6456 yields -0.05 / 11.2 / 11.8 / 11.3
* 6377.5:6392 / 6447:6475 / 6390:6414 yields 0.02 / 11.3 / 11.1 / 11.6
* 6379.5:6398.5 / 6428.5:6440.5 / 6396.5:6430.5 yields 0.00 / 11.3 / 11.3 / 11.2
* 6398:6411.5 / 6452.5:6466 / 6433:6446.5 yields 0.00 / 11.1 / 11.5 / 11.6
